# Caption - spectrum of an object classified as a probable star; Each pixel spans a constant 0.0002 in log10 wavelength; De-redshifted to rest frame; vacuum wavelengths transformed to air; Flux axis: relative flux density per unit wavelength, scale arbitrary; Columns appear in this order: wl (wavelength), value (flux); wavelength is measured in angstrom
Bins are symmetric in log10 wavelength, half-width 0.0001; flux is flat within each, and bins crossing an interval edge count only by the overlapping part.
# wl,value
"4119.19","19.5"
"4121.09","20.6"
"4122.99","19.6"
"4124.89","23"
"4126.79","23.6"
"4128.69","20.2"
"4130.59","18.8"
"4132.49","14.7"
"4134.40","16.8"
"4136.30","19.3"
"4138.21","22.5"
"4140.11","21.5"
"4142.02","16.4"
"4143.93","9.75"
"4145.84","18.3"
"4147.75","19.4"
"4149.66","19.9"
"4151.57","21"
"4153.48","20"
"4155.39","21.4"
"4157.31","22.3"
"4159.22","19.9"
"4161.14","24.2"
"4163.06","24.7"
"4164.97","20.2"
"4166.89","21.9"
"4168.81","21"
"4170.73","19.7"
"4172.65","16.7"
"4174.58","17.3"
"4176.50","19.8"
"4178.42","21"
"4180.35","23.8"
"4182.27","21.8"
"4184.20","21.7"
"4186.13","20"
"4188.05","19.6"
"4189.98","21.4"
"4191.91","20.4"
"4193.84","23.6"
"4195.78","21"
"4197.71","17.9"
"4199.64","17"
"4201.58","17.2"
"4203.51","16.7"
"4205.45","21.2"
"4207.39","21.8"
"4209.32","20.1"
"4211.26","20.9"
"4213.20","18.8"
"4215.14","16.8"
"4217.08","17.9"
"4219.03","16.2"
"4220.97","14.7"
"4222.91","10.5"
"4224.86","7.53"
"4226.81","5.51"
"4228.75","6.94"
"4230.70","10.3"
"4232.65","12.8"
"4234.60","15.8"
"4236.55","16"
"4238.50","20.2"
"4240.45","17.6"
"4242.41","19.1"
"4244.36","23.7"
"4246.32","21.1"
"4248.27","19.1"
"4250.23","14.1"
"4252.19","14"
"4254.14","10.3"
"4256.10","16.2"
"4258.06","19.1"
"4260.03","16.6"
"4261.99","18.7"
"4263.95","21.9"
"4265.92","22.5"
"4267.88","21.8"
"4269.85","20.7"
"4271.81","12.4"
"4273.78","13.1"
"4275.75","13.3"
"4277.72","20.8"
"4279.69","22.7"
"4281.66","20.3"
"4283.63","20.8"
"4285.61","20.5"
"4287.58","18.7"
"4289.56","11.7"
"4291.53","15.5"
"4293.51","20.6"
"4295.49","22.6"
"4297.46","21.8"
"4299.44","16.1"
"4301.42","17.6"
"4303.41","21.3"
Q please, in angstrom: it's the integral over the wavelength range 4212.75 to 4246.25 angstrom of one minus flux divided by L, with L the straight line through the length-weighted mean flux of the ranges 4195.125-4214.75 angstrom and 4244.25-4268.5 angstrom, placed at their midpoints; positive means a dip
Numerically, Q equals 6.85 angstrom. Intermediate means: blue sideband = 19.2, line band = 14.8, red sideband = 18.2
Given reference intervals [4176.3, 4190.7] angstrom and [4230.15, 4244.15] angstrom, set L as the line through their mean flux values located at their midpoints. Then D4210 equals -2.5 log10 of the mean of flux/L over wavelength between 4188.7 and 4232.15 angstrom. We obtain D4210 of 0.16 mag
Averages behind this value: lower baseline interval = 21.2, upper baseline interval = 16.6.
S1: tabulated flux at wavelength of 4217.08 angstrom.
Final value 17.9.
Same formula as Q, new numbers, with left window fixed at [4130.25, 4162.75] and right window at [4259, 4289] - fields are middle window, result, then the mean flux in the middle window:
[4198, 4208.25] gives 0.2 angstrom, 18.7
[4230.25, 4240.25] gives 1.9 angstrom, 15.5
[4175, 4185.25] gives -1.2 angstrom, 21.4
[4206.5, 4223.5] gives 1.3 angstrom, 17.7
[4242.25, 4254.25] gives 0.8 angstrom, 17.7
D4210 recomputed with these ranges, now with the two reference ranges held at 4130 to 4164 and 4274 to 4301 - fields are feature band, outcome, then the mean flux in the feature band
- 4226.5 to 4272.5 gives 0.133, 16.7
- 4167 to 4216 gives -0.038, 19.9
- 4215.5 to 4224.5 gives 0.301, 14.5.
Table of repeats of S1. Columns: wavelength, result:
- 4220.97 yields 14.7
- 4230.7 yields 10.3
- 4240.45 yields 17.6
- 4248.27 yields 19.1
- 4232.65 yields 12.8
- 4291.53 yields 15.5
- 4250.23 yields 14.1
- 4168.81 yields 21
